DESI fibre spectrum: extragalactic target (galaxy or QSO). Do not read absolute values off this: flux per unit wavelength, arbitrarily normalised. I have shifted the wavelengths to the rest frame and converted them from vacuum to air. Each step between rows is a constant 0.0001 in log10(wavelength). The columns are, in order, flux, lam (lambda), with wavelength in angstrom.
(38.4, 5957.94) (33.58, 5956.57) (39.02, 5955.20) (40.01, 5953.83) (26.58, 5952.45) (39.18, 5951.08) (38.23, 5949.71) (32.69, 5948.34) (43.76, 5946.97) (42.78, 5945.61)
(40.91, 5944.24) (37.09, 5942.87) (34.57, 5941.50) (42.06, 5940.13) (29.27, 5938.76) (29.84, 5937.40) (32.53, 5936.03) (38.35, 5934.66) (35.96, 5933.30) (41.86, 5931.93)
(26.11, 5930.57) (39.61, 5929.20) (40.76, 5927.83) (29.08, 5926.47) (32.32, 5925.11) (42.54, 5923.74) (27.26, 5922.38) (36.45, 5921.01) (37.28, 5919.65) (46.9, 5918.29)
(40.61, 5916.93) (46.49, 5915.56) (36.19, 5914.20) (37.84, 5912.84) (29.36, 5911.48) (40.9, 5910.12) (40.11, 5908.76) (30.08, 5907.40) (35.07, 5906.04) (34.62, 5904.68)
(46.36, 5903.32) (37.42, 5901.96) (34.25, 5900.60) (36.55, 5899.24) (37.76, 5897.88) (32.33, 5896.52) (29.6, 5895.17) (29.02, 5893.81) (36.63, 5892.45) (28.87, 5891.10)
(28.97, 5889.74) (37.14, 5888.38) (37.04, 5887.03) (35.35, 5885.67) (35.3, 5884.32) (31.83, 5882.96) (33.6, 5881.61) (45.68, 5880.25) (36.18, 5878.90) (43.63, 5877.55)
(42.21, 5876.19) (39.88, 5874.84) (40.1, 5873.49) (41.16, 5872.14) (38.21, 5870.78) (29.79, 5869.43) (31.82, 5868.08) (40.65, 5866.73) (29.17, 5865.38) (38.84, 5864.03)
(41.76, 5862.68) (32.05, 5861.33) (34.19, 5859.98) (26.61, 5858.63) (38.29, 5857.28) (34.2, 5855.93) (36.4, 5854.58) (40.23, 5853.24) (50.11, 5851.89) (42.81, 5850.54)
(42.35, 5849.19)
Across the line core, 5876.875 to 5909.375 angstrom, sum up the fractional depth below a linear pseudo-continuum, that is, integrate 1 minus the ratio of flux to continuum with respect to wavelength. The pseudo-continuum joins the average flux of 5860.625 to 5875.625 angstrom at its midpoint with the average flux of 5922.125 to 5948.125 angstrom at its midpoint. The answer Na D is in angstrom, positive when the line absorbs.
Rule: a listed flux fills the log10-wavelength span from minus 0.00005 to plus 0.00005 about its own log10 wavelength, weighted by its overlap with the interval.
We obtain 0.88 angstrom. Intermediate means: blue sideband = 36.7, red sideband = 36.2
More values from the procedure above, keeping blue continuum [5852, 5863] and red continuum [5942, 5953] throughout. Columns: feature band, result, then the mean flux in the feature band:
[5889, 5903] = 1.2 angstrom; 33.5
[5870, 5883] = -1.1 angstrom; 39.5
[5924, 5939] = 1.2 angstrom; 34.5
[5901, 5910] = -0.1 angstrom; 37.4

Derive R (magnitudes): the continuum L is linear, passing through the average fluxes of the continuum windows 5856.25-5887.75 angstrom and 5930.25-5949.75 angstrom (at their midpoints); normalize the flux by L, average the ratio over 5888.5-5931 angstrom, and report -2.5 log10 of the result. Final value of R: 0.02 mag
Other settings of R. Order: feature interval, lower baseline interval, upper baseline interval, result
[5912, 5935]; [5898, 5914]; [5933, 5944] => -0.044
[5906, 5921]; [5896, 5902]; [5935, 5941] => -0.104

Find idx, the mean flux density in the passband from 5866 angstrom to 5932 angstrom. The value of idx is 36.5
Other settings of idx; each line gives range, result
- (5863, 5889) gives 37.3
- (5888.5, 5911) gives 34.9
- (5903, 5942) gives 36.5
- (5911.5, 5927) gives 37.3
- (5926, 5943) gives 35.2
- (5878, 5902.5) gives 34.7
